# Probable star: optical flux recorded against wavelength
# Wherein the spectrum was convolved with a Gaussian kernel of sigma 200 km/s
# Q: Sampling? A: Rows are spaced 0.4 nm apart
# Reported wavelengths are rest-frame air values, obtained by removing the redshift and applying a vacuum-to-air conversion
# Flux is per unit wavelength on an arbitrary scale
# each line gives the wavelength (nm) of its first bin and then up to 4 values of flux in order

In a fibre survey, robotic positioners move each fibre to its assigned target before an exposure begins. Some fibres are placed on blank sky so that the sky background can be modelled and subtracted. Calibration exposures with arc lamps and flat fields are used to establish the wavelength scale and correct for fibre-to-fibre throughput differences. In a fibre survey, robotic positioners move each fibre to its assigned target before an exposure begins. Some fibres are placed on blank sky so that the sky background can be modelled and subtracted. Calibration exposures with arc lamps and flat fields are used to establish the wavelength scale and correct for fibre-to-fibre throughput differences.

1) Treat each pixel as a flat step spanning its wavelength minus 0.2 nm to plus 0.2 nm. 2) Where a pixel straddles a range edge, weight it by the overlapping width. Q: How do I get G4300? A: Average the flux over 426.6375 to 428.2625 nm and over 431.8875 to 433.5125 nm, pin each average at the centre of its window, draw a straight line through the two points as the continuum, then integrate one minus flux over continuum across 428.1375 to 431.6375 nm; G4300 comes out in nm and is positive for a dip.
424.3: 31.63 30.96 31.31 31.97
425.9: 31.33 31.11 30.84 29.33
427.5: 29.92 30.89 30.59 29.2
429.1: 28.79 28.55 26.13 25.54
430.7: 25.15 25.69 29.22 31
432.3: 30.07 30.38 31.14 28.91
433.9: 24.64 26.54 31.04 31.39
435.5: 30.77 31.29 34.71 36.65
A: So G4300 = 0.31 nm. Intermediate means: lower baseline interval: 30.2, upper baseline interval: 30.4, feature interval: 27.6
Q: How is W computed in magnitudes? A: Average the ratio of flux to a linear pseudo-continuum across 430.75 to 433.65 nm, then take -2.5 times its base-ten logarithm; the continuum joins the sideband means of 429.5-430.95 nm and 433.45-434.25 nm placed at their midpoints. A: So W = -0.121 mag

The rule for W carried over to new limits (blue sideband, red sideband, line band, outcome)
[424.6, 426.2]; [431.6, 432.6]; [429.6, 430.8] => 0.18 mag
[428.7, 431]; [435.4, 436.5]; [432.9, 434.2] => 0.08 mag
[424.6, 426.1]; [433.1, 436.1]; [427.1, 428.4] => 0.02 mag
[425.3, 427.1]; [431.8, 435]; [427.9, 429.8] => 0.04 mag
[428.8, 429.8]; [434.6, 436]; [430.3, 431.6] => 0.11 mag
